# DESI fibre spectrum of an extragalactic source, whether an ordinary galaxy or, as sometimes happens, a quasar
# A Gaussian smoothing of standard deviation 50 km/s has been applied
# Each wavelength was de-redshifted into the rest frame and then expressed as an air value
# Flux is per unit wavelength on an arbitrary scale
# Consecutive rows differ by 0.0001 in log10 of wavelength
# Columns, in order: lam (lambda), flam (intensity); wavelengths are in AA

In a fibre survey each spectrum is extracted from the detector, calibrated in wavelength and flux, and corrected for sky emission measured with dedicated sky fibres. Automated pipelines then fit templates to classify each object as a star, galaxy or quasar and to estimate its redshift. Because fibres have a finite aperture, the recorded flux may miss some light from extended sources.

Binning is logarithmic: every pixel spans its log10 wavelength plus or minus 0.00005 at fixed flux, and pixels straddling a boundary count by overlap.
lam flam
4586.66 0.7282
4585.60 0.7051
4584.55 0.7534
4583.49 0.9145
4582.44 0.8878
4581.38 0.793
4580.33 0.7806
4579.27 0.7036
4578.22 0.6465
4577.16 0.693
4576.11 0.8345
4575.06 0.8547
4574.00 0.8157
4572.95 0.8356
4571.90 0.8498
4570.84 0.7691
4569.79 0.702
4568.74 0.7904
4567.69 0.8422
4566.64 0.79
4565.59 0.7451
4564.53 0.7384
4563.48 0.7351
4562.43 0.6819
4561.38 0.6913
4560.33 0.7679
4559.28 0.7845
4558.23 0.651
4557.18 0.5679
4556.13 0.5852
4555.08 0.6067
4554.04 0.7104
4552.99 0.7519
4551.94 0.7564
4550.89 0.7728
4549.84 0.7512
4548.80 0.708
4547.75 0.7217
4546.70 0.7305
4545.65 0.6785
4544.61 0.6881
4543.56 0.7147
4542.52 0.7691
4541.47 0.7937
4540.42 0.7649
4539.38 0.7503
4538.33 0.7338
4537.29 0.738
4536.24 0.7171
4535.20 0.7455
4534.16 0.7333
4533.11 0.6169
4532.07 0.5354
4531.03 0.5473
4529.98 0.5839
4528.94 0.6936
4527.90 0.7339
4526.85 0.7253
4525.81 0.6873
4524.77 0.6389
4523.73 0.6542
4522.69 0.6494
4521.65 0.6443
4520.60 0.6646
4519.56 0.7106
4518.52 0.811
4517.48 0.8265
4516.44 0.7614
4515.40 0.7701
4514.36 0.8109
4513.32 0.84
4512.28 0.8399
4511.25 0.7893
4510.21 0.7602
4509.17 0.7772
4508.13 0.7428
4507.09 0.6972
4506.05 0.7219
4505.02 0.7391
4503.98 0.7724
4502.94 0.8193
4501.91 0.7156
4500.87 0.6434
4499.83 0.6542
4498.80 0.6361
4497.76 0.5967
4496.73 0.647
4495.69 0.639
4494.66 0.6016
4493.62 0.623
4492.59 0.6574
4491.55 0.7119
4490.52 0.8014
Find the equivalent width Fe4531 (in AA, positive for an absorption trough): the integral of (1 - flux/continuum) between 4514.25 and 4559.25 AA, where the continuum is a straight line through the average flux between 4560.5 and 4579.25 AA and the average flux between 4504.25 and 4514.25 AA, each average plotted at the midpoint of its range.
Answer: 3.8 AA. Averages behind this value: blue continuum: 0.77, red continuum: 0.764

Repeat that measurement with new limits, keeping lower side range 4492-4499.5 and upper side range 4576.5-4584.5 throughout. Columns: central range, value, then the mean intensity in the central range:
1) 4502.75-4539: -2.6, 0.72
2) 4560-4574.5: -0.3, 0.768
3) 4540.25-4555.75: -0.2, 0.726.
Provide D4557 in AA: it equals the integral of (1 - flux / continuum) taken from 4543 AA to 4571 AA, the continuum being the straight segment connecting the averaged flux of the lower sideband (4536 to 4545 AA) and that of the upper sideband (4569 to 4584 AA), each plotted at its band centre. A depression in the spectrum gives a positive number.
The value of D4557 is 1.7 AA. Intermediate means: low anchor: 0.742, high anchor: 0.791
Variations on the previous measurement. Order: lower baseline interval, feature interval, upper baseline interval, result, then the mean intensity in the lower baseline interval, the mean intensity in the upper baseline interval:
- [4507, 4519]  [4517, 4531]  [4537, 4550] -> 1.5 AA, 0.789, 0.734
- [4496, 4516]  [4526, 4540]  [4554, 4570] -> 0.8 AA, 0.735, 0.712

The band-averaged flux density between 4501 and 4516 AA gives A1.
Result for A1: 0.768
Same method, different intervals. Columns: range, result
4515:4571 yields 0.711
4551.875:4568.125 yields 0.711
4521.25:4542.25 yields 0.686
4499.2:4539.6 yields 0.717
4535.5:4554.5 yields 0.736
